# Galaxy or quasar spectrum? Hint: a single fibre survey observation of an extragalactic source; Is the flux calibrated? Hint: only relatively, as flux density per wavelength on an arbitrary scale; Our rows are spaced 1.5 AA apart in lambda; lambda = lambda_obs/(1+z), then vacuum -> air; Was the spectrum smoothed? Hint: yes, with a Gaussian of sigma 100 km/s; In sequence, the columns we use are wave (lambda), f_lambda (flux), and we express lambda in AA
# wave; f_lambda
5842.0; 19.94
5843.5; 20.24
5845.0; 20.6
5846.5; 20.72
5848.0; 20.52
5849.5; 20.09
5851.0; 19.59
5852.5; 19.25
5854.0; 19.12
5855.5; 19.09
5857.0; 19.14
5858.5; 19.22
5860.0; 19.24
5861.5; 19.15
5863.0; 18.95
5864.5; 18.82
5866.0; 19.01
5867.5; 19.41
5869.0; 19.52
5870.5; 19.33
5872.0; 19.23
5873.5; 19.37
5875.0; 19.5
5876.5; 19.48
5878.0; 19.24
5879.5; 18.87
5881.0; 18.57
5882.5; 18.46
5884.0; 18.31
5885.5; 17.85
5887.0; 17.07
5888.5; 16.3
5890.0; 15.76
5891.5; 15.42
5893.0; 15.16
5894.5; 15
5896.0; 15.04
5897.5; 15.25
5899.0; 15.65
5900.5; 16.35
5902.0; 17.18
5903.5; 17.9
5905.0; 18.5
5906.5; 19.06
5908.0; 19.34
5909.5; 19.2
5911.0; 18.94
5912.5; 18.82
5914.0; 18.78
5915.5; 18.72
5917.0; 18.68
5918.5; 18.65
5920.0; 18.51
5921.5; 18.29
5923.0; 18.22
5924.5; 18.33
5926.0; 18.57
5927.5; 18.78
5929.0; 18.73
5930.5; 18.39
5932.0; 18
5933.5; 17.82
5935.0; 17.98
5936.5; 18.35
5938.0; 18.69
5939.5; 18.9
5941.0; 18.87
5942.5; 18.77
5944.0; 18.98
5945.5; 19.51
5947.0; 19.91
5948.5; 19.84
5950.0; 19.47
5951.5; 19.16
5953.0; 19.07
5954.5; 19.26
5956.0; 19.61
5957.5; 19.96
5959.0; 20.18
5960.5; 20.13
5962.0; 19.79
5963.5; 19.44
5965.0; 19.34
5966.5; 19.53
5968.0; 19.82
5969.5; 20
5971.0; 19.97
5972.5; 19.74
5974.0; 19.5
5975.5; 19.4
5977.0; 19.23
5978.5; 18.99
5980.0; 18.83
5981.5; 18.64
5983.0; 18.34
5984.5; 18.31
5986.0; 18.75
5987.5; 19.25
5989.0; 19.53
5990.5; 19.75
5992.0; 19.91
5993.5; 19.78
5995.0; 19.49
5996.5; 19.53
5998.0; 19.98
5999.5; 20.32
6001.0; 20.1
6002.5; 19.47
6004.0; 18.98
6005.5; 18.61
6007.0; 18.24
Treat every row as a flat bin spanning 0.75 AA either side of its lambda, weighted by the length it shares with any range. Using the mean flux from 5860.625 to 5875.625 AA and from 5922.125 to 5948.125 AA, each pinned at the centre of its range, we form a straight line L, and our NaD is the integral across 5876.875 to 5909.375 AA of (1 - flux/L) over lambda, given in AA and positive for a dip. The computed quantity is 3.1 AA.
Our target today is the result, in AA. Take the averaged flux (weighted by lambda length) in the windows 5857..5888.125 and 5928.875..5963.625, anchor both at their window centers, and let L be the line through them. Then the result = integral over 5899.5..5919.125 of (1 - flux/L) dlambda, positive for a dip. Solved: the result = 0.6 AA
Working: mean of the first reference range 18.9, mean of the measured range 18.4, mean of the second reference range 19.1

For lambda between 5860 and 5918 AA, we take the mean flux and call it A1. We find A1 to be 18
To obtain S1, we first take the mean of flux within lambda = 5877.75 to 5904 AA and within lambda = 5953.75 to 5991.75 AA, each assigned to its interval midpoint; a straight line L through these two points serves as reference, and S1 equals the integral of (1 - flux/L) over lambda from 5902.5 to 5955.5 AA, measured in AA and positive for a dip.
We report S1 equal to -2.2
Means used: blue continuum 16.8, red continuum 19.4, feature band 18.8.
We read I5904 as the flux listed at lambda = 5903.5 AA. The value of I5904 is 17.9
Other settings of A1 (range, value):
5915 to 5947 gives 18.6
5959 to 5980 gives 19.6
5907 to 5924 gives 18.7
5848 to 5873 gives 19.3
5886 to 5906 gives 16.3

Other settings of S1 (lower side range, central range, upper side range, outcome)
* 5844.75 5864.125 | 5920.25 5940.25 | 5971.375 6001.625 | 1.1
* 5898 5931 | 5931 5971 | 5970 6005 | -0.8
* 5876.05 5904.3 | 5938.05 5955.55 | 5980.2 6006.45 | -0.9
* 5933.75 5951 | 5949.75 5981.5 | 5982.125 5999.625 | -0.6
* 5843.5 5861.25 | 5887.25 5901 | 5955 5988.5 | 2.8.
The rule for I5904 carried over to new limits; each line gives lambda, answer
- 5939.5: 18.9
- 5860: 19.24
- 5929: 18.73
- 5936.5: 18.35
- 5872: 19.23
